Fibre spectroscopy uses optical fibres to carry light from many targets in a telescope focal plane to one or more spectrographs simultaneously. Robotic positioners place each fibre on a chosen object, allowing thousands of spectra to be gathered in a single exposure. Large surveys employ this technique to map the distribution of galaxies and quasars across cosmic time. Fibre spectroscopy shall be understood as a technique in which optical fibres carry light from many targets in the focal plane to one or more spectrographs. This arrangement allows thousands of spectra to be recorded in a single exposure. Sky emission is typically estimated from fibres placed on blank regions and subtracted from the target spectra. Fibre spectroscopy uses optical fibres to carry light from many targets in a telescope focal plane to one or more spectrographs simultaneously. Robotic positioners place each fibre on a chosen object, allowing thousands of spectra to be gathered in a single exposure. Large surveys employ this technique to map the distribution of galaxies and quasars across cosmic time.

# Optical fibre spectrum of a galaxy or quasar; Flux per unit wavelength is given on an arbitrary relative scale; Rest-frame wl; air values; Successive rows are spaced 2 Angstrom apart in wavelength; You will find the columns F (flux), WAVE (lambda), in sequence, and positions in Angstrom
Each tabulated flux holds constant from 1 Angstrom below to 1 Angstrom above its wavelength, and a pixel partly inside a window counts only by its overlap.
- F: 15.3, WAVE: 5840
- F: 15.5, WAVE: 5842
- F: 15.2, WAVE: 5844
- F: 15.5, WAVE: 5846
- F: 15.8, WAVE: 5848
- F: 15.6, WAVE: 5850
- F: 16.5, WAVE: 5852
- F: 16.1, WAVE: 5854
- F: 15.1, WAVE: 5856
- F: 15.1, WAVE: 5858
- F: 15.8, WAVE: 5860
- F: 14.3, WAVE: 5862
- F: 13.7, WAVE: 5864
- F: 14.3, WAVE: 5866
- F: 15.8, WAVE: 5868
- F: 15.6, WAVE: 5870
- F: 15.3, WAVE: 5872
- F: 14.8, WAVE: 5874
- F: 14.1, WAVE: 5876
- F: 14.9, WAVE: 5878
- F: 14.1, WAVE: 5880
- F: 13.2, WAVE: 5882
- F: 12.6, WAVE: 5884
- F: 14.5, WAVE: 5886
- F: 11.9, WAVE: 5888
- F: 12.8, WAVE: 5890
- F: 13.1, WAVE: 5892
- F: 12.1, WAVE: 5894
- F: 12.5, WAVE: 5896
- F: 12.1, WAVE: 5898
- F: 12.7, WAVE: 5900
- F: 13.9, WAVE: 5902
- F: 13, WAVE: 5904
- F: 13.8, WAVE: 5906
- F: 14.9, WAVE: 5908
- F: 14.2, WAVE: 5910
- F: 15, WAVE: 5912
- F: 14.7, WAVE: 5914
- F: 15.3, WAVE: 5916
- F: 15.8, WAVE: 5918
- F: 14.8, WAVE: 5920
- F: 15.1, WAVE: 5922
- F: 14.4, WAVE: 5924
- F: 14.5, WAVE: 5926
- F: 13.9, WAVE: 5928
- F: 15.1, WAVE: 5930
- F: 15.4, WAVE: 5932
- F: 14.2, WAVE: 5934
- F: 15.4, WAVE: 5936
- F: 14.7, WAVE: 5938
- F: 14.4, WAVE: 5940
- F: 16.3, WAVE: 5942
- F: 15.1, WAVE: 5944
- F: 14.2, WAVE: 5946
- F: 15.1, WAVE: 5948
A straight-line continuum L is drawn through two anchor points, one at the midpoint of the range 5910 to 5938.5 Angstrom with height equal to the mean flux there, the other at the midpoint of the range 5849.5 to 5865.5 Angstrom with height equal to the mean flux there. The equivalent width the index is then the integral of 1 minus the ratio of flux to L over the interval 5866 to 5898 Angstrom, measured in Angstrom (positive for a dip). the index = 2.8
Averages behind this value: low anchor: 15.2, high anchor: 14.9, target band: 13.8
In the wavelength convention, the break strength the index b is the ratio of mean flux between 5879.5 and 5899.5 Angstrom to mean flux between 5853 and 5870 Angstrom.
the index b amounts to 0.85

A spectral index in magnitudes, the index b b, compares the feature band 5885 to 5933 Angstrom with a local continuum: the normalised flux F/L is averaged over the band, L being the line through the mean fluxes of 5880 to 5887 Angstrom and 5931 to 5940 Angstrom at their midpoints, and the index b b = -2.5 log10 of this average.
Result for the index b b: 0.017 mag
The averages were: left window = 13.5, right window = 14.9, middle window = 14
